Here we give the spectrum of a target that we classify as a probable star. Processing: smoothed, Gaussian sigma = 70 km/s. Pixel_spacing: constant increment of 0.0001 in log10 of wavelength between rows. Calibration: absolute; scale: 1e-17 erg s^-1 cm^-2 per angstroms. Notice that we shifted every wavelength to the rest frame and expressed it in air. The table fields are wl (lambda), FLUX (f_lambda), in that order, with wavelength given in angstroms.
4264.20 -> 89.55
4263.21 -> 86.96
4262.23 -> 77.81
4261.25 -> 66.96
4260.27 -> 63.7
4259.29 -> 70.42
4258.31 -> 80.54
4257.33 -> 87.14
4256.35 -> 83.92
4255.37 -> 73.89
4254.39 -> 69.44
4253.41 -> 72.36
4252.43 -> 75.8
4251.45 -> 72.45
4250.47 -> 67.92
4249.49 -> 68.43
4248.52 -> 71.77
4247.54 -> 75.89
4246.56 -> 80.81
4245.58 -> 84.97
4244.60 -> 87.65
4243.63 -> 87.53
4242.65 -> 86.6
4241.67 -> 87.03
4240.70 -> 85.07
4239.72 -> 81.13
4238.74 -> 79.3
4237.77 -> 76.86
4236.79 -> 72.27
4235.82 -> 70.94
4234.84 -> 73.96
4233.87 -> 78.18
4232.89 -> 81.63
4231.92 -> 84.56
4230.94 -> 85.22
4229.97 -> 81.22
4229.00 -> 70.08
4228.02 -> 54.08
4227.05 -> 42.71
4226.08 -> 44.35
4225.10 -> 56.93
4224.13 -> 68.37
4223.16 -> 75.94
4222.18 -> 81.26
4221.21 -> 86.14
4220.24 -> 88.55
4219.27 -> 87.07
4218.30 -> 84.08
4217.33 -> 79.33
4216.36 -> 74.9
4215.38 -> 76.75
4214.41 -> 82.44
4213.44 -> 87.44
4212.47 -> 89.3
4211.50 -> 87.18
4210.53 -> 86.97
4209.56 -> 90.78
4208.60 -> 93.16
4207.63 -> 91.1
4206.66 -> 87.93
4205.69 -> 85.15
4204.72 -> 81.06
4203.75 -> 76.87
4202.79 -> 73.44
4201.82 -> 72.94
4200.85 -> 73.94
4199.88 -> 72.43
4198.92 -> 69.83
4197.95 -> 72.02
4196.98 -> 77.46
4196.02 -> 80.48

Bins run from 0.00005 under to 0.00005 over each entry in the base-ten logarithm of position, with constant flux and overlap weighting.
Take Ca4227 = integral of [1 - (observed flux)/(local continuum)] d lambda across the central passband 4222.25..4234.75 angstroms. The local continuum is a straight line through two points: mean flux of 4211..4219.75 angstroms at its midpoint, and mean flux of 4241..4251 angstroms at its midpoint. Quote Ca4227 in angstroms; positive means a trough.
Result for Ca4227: 1.9 angstroms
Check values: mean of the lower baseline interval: 83.1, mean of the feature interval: 69.2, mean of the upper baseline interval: 80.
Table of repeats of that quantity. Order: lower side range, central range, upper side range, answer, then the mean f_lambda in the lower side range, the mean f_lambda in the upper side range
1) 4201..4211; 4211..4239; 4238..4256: 1.8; 83.6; 78.2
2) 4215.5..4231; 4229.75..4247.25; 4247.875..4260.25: -1.9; 72.3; 74.1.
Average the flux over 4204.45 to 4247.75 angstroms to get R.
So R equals 79.4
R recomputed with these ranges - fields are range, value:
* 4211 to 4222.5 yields 83.7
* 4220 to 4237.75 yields 71.9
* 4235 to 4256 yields 77.5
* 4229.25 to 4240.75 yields 78.8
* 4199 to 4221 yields 82.7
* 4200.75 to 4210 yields 83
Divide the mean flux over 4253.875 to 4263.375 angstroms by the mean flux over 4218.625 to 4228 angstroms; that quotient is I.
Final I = 1.1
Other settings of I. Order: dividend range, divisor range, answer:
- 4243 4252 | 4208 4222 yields 0.91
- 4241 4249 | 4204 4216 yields 0.96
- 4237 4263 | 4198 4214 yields 0.94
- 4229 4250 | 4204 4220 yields 0.94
